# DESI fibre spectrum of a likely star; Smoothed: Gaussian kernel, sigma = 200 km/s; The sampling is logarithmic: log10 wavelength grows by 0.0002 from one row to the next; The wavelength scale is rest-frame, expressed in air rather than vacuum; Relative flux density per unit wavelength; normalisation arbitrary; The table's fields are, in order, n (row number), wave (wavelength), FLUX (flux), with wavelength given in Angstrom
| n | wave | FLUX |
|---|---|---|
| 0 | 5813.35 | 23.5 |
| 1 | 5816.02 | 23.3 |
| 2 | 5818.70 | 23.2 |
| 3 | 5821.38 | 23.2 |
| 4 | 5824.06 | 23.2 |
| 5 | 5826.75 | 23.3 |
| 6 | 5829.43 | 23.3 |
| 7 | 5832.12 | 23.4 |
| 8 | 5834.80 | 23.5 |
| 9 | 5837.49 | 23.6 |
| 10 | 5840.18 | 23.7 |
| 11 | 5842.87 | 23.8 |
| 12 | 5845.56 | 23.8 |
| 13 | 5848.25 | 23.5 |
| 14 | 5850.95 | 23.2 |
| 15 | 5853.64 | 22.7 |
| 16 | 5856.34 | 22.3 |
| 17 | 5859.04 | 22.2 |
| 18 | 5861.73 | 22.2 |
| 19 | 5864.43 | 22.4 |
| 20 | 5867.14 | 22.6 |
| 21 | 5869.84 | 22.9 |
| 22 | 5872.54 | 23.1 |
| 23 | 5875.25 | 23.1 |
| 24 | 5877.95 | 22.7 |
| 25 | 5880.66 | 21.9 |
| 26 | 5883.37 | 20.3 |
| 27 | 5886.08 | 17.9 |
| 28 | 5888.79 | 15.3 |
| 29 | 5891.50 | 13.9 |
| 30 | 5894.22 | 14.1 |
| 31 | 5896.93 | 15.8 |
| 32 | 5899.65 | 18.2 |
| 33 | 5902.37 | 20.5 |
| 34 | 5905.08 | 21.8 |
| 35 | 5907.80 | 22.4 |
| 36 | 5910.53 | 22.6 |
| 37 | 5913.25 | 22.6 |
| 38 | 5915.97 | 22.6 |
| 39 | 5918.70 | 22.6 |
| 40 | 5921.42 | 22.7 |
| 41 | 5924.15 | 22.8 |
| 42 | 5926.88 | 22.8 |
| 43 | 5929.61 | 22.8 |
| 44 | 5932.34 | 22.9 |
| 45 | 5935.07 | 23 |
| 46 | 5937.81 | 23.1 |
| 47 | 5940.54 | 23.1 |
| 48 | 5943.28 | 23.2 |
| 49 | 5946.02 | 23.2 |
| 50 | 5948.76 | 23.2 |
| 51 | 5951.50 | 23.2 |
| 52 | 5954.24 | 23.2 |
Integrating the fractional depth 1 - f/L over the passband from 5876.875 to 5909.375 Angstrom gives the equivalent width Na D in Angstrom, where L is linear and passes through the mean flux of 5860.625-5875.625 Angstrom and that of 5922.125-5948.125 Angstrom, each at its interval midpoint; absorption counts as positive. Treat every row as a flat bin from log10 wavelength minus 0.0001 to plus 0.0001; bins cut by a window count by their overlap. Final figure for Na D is 5.8 Angstrom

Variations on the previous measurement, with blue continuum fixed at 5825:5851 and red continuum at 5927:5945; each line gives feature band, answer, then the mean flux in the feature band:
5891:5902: 3.38 Angstrom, 16.1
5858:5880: 0.68 Angstrom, 22.6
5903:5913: 0.42 Angstrom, 22.2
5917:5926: 0.15 Angstrom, 22.7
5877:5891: 2.46 Angstrom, 19.2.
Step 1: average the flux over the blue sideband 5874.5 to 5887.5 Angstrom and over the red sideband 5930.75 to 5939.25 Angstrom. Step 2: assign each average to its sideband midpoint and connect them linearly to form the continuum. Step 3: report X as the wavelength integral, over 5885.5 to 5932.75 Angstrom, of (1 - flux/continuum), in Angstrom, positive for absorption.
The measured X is 4.1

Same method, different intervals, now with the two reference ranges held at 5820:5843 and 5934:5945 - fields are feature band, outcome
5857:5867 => 0.4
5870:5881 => 0.2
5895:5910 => 2.3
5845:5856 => 0.1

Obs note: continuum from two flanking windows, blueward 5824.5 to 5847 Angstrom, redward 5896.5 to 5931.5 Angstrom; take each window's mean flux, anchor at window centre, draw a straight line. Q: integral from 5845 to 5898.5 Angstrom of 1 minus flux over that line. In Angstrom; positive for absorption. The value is 4.7 Angstrom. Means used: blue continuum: 23.5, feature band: 20.7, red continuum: 21.7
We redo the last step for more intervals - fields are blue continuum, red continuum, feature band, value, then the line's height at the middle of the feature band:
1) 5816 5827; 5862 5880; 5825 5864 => -0.29 Angstrom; 23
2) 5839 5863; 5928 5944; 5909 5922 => 0.23 Angstrom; 23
